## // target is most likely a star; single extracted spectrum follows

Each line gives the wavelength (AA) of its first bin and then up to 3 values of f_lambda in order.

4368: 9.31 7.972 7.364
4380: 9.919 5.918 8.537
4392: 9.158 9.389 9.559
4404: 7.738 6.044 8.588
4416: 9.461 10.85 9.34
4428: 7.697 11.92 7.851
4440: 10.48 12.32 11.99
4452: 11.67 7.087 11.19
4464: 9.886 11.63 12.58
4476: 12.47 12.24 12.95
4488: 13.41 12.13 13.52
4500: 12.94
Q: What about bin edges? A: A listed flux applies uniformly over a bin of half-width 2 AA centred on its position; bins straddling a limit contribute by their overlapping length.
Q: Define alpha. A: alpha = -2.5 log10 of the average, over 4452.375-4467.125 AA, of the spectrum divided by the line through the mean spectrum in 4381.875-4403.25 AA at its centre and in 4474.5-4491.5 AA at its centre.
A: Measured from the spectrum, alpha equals 0.19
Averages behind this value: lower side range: 8.48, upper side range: 12.7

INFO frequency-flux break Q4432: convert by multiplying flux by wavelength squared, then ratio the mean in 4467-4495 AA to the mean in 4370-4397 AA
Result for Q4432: 1.58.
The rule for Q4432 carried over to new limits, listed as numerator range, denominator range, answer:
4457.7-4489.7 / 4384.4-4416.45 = 1.48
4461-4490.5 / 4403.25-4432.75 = 1.40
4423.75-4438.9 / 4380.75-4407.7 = 1.13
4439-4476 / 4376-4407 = 1.35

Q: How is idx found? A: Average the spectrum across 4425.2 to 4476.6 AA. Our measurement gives 10.6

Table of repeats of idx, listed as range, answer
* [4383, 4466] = 9.41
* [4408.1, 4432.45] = 9.22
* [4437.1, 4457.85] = 10.6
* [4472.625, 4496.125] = 12.7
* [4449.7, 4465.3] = 10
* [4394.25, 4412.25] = 8.22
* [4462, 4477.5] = 11.6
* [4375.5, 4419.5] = 8.45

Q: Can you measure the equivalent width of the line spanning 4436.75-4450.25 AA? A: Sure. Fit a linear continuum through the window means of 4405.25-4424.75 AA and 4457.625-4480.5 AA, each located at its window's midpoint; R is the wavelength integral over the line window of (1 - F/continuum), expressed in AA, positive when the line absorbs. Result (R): -1.31 AA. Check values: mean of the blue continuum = 8.78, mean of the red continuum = 11.6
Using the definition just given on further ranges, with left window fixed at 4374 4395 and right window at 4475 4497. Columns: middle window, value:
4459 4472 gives 0.8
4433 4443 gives 0.8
